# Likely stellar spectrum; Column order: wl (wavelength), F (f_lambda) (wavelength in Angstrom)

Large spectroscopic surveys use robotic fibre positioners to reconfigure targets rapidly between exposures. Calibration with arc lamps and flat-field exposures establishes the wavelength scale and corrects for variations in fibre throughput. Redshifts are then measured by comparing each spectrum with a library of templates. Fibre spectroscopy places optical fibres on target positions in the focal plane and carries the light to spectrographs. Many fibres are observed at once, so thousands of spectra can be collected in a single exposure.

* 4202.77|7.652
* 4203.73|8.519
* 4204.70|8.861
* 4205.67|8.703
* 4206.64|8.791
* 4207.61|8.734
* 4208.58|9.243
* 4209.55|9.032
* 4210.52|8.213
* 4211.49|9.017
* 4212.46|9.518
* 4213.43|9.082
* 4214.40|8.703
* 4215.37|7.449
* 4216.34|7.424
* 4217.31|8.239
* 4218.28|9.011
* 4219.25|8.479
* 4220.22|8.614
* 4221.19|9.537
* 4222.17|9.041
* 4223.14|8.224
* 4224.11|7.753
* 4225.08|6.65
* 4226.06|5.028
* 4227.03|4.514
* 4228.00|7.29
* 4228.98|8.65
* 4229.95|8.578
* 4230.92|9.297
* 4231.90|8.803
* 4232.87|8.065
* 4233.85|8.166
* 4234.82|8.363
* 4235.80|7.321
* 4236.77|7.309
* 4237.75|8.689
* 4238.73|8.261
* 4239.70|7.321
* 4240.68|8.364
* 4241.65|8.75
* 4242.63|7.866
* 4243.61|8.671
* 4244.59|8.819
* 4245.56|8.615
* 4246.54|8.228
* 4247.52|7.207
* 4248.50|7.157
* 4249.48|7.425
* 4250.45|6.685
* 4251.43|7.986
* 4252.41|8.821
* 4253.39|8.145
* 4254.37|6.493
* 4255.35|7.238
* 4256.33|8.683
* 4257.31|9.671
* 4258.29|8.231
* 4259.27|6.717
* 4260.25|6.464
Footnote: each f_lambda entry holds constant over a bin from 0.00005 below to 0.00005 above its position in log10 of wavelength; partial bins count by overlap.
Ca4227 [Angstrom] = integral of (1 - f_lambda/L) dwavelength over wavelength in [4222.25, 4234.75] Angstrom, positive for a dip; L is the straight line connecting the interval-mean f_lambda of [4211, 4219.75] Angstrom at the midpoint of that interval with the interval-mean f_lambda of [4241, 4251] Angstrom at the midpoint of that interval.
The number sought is 1.0 Angstrom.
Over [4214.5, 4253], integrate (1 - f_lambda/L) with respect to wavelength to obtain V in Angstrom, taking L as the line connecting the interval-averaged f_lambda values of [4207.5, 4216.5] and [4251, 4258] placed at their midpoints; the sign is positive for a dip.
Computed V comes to 2.0 Angstrom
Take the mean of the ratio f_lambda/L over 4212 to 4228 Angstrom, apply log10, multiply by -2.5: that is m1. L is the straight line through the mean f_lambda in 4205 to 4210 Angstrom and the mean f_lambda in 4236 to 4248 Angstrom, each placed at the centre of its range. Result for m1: 0.09 mag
